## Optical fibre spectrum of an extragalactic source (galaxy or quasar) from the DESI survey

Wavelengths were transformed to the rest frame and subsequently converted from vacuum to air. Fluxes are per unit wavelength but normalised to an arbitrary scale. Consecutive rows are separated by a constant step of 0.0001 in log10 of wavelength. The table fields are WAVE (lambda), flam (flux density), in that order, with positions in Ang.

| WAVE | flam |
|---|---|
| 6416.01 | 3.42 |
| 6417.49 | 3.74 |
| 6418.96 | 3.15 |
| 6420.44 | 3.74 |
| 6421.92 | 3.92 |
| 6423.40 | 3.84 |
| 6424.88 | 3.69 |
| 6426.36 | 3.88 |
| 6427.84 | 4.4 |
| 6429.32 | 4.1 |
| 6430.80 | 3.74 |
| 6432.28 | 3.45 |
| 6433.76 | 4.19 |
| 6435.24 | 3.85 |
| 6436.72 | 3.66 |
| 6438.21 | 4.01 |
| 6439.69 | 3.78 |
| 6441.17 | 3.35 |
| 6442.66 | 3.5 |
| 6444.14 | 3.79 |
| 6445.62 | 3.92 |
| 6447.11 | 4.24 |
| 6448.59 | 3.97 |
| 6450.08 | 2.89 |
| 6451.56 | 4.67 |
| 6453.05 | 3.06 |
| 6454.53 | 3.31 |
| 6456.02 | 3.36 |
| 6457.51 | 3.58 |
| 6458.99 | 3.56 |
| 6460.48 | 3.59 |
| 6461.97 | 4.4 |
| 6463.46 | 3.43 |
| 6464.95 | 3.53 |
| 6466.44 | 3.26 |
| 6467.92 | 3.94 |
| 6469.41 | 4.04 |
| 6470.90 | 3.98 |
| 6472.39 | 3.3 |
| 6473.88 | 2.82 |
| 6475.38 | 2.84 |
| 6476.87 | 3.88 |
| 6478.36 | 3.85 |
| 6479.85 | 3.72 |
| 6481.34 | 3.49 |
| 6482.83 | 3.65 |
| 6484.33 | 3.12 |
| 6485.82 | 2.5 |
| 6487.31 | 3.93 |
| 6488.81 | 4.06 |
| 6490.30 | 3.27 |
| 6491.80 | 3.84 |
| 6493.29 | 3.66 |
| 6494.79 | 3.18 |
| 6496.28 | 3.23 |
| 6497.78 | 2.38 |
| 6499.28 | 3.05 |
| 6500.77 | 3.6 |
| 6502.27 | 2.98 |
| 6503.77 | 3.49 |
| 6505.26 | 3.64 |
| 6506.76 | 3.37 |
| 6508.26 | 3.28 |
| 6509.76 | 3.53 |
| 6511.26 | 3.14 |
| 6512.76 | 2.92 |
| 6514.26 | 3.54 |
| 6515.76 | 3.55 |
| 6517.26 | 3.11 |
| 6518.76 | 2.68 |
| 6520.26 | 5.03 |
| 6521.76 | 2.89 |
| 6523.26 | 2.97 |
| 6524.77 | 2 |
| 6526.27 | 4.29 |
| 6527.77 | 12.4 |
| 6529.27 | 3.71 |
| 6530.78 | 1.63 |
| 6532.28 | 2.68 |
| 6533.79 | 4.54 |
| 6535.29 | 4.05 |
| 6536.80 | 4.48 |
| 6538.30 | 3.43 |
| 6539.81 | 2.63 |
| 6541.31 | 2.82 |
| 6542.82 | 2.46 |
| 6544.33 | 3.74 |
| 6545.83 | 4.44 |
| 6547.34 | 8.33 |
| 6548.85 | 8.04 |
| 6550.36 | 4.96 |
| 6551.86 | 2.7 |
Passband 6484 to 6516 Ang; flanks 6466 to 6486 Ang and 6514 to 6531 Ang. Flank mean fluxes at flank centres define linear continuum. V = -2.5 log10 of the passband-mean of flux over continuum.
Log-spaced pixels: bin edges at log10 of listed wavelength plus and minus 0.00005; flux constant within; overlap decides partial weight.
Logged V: 0.14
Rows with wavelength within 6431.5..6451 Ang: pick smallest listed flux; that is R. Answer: 2.89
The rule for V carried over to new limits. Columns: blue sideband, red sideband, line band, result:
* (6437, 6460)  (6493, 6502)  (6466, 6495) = -0.06 mag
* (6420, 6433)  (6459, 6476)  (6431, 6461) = 0.01 mag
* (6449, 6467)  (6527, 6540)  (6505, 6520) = 0.26 mag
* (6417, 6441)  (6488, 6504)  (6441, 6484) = -0.01 mag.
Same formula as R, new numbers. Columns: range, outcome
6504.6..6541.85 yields 1.63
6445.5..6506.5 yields 2.38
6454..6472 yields 3.26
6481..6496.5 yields 2.5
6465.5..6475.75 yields 2.82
